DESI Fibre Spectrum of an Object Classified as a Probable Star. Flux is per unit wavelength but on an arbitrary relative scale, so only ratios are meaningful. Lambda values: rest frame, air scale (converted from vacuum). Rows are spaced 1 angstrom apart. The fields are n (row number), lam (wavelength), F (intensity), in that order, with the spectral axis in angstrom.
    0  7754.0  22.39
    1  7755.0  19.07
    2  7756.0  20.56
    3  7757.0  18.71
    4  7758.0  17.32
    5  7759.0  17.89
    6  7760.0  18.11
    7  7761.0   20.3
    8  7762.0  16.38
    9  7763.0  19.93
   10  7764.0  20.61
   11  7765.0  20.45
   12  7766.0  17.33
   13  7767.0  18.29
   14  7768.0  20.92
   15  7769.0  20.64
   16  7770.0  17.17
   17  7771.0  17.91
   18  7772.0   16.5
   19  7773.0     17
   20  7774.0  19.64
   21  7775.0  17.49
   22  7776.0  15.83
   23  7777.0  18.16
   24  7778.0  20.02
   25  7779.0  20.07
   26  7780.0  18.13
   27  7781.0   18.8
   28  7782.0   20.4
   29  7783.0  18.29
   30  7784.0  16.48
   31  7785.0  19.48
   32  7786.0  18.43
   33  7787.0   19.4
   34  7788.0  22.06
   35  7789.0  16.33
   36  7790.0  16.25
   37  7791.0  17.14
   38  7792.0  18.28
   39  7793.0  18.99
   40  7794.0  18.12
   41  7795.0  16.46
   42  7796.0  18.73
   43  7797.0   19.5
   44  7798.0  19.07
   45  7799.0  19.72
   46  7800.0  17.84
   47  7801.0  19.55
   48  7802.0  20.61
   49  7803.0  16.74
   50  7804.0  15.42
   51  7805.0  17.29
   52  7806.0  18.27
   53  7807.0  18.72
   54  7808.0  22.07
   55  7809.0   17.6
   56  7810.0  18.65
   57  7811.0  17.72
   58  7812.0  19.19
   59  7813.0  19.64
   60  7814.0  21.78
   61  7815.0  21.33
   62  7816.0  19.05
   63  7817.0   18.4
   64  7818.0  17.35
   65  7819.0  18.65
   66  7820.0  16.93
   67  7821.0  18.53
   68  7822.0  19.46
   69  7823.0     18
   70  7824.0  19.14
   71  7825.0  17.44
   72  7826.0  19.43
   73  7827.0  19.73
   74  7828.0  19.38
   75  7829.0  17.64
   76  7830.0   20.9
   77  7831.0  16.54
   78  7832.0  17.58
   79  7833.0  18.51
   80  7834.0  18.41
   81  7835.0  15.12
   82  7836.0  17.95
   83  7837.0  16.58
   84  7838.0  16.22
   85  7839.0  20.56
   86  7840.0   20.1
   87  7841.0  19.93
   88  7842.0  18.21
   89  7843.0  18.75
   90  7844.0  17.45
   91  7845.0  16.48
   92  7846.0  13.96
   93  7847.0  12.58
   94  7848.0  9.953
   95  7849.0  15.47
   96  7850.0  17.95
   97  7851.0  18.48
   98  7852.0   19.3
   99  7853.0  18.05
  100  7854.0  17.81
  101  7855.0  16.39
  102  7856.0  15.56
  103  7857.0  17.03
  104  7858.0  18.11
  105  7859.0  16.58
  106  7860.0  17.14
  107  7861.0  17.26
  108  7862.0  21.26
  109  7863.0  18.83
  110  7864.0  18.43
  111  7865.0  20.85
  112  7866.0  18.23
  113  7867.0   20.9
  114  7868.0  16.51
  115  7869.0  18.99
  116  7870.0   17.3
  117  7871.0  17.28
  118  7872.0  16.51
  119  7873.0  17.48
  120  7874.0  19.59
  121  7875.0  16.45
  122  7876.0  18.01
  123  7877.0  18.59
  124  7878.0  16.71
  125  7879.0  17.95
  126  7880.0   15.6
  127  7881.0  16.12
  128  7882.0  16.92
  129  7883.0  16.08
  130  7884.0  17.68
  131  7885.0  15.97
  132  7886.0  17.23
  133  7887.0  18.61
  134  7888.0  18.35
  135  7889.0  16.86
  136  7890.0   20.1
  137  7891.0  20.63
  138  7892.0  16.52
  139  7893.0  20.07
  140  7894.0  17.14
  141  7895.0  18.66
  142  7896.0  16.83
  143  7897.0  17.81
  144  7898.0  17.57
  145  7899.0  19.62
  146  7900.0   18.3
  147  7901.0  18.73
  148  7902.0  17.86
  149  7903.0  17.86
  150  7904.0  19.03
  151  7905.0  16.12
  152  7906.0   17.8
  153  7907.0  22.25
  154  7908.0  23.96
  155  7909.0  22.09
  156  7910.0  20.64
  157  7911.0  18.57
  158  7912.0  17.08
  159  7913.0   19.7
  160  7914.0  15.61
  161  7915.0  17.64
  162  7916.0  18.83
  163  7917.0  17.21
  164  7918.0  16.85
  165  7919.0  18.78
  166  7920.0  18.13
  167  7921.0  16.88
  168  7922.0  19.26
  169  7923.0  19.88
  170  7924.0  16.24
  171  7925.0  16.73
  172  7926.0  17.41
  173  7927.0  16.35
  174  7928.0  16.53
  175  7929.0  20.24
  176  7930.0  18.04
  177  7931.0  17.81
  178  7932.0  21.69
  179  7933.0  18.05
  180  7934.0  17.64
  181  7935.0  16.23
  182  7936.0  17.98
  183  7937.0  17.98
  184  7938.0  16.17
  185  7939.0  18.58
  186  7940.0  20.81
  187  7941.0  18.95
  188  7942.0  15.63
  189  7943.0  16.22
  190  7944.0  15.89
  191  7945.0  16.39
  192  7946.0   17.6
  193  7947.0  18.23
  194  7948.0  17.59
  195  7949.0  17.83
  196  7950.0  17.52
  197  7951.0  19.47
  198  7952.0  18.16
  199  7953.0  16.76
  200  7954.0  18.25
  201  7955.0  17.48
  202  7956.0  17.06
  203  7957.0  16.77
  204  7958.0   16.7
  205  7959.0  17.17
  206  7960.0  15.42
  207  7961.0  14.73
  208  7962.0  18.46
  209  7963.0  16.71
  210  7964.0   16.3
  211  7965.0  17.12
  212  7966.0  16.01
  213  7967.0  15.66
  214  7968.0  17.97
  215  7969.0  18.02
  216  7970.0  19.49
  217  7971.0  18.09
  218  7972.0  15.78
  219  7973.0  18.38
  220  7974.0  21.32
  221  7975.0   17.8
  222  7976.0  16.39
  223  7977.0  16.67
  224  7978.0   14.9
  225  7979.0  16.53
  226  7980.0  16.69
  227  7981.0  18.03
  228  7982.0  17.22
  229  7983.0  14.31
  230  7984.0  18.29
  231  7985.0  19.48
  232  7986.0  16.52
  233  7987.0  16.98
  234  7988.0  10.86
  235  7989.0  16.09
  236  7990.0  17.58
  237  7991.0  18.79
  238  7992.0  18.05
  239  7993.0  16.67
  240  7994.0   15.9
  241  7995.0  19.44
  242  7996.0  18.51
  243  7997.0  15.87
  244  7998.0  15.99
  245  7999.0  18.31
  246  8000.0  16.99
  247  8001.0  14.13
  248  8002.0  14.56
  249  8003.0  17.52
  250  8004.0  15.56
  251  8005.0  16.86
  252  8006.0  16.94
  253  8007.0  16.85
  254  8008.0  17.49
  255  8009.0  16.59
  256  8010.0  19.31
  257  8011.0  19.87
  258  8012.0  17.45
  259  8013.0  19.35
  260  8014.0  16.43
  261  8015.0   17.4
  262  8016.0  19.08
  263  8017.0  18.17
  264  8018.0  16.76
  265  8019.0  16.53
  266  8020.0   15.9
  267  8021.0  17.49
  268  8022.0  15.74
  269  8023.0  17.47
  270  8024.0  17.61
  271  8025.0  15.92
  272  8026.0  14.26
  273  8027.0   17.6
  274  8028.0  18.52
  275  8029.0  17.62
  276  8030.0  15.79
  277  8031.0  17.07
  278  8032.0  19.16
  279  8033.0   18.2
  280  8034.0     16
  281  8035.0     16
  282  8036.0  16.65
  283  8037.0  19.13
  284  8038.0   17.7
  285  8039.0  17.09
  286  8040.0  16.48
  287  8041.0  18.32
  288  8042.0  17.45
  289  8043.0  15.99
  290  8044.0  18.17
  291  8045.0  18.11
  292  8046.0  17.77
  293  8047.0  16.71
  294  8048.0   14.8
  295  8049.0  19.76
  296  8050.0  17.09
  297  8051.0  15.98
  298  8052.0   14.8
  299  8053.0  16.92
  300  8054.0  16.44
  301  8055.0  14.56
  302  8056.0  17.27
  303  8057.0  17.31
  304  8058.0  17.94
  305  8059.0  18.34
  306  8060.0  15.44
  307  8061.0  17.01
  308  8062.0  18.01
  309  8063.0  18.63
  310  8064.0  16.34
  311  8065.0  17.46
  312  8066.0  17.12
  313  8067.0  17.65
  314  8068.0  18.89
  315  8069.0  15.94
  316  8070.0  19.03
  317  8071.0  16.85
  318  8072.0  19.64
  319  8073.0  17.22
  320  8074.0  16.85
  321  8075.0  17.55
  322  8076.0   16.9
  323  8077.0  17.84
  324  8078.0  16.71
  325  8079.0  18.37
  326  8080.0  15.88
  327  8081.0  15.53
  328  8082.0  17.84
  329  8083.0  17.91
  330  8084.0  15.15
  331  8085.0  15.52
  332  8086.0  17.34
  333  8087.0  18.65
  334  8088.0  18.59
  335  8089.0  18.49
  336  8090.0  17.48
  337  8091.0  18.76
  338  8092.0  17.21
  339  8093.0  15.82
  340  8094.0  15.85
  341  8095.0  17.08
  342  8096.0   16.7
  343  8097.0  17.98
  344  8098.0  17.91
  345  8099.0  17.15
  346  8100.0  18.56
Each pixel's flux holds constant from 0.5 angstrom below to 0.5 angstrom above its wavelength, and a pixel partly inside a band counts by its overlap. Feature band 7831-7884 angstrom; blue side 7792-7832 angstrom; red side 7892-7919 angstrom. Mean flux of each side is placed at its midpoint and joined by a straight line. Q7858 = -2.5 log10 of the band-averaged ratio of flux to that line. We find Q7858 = 0.07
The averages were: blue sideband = 18.7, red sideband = 18.6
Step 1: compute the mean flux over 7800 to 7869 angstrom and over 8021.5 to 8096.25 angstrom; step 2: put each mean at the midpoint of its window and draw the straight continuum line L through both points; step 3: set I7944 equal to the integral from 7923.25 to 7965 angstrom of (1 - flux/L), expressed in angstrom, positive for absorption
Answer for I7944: 0.4 angstrom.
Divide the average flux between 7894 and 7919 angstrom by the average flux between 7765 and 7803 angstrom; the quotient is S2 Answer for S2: 1.0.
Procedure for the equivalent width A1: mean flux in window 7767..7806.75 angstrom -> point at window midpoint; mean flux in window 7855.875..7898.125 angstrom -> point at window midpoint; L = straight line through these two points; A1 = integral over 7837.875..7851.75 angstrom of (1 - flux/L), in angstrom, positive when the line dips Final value 0.9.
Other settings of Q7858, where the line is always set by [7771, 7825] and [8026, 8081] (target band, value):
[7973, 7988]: 0.03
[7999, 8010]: 0.06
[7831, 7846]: 0.03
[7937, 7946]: 0.03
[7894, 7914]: -0.05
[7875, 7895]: 0.03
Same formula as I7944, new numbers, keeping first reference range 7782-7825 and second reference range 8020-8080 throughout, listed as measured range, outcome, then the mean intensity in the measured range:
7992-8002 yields 0.38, 16.8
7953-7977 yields 0.57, 17.2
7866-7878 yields 0.18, 17.9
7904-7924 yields -0.87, 18.7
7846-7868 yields 1.14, 17.3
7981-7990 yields 0.59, 16.4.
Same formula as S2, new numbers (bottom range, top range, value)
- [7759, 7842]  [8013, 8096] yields 0.93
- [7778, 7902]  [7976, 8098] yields 0.95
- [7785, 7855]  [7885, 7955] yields 1.00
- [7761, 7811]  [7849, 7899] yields 0.96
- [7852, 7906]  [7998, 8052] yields 0.96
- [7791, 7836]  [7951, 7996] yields 0.92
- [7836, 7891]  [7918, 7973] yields 1.00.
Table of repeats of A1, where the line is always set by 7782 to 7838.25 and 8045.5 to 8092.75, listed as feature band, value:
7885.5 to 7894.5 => -0.2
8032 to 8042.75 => 0.0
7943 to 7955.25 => 0.2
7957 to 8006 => 2.1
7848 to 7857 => 0.6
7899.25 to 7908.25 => -0.5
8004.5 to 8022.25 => 0.0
